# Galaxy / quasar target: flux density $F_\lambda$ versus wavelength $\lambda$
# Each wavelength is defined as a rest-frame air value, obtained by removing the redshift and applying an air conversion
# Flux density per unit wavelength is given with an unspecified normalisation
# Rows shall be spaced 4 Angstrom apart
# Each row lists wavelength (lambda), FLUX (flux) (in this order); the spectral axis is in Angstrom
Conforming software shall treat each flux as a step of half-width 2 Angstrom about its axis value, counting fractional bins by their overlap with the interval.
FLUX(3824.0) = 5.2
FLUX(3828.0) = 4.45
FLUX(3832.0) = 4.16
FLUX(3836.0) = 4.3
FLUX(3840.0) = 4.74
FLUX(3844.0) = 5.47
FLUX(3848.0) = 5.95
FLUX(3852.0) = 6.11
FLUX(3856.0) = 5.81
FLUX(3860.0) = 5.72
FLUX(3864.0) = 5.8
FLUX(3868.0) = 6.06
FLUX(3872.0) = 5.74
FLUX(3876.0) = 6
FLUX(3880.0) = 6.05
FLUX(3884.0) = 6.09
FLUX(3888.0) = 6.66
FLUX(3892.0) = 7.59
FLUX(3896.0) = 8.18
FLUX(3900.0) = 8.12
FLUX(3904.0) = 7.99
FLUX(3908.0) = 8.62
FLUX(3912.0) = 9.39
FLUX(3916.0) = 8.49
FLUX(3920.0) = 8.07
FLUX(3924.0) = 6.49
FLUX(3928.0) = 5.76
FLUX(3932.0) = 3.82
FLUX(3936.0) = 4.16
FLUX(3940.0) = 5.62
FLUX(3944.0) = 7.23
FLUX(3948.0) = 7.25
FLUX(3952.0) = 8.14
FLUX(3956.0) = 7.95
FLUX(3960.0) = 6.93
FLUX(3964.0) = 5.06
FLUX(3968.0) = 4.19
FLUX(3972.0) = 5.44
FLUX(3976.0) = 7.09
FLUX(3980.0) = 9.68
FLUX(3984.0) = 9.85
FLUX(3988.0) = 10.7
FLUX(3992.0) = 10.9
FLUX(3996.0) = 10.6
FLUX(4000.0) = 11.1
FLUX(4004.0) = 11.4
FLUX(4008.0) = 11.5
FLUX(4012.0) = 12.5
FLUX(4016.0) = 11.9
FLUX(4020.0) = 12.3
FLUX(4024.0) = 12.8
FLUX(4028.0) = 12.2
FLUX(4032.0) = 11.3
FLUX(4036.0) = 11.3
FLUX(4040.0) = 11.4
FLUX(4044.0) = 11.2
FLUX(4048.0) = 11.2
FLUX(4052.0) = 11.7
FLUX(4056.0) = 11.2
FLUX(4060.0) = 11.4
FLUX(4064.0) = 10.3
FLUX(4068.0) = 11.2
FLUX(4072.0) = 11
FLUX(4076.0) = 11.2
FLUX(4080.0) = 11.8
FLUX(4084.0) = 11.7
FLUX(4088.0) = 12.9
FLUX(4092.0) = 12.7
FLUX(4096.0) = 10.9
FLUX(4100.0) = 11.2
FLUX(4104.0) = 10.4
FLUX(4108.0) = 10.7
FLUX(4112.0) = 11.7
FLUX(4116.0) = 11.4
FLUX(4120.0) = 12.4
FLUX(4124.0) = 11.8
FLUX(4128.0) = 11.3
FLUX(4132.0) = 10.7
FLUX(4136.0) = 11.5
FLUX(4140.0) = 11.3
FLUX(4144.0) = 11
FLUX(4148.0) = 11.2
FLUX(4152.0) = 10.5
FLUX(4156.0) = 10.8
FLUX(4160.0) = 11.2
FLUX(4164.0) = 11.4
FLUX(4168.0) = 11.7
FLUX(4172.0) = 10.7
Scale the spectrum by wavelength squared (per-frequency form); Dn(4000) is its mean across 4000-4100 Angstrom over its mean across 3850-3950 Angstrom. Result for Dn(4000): 1.87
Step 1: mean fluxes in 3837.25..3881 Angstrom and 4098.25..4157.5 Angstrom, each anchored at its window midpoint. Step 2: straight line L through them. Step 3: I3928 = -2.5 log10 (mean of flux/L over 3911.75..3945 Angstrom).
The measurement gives 0.115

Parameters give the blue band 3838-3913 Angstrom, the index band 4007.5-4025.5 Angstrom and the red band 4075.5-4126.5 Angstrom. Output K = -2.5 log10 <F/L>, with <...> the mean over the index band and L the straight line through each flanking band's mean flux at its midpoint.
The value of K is -0.25 mag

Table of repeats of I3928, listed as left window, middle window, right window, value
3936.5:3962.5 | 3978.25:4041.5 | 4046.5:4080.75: -0.23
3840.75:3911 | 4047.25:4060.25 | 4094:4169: -0.16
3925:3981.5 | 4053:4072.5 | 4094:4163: -0.18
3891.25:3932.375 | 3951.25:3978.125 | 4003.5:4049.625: 0.44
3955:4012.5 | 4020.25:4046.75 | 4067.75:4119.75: -0.17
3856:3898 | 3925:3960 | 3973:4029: 0.37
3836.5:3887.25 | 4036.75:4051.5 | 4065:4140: -0.13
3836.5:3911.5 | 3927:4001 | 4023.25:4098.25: 0.21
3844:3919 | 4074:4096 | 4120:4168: -0.17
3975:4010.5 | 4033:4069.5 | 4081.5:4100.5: 0.01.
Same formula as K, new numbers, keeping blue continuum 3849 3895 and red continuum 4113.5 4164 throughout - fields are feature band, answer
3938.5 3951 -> 0.11 mag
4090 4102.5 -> -0.11 mag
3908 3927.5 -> -0.14 mag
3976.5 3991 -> -0.18 mag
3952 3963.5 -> 0.08 mag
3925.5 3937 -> 0.48 mag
